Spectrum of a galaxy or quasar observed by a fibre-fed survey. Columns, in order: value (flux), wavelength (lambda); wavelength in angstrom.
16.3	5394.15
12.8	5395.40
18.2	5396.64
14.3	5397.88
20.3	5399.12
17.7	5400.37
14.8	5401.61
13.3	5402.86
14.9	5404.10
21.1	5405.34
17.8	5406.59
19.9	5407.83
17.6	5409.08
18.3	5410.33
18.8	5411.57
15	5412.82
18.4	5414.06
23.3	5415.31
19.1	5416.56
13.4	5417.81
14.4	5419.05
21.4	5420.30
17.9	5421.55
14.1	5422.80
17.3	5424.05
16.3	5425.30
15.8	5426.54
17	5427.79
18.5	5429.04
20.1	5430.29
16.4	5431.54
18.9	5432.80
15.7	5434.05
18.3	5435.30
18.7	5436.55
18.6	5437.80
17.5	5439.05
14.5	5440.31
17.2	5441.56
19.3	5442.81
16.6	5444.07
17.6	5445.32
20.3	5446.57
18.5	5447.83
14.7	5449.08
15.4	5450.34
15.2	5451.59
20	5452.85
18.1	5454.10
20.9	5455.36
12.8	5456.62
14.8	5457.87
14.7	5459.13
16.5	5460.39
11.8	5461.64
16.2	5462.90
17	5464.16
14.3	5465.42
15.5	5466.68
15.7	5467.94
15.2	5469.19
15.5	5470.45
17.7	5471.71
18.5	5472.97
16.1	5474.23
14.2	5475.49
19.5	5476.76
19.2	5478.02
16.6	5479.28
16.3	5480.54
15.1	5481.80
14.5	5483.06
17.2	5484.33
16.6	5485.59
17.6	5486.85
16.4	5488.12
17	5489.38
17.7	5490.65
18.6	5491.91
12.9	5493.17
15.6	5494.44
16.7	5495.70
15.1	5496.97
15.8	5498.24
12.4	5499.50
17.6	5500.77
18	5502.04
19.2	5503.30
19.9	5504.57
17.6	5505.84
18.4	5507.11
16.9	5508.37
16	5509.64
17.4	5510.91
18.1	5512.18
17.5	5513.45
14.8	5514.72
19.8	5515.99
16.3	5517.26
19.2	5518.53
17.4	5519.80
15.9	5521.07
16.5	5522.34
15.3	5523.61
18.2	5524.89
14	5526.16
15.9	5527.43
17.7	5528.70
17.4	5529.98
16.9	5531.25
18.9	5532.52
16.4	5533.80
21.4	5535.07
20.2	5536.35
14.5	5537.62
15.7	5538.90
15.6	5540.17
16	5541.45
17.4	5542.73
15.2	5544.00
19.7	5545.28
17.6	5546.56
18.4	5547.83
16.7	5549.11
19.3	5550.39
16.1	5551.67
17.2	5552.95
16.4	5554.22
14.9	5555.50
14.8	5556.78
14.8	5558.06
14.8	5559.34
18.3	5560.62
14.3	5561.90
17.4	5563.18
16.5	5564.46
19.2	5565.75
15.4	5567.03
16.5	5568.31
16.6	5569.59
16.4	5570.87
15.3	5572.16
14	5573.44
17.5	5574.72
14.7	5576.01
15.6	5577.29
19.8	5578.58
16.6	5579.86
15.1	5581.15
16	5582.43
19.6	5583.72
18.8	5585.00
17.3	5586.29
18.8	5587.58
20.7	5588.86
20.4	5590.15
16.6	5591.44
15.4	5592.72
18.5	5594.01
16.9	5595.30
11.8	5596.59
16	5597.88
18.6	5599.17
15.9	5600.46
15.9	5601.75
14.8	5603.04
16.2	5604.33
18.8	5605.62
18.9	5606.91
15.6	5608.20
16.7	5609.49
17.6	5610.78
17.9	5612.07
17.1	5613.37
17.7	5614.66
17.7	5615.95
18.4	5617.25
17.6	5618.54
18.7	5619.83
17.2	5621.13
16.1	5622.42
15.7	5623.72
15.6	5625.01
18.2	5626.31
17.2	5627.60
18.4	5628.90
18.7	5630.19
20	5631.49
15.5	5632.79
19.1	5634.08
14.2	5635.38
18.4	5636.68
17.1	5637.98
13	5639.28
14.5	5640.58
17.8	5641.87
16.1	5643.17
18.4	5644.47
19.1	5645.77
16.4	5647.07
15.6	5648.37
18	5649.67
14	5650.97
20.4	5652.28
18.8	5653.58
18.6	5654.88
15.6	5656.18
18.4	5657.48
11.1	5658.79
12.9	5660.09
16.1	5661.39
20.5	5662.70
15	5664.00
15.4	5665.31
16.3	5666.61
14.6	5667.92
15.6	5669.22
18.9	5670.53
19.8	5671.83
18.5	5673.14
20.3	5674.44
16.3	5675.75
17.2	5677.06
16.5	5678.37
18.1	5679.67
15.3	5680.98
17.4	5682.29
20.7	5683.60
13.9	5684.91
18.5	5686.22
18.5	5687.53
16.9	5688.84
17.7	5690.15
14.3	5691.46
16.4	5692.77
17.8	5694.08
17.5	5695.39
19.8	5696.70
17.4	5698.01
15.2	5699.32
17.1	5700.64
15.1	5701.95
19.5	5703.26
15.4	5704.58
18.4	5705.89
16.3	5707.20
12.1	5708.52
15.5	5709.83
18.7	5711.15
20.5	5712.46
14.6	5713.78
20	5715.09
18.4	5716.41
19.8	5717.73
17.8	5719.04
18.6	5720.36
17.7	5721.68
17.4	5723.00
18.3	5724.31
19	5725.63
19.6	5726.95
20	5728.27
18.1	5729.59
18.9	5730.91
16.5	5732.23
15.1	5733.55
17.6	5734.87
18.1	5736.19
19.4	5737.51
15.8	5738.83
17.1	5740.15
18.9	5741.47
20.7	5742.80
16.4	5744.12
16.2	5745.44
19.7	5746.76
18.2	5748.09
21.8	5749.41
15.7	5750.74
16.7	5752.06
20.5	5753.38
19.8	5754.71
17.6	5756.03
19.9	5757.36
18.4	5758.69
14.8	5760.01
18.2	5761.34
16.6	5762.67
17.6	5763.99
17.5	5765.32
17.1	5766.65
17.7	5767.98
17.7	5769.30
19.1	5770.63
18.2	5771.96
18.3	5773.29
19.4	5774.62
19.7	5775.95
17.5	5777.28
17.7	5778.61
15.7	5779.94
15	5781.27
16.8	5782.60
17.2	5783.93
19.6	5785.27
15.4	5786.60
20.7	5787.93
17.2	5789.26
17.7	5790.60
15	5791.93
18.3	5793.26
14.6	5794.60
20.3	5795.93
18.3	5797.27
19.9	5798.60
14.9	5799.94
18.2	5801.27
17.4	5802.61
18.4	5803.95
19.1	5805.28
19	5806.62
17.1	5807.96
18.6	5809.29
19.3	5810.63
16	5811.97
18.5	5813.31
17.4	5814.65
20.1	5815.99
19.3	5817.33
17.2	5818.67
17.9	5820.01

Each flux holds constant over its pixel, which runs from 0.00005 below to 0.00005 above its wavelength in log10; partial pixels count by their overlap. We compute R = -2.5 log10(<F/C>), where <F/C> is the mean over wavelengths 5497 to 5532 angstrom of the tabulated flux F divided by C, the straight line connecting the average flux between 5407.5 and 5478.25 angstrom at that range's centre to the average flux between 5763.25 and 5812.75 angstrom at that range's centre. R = 0.01 mag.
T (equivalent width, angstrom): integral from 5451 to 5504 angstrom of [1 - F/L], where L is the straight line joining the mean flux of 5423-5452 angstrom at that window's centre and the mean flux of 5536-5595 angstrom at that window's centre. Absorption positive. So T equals 2.5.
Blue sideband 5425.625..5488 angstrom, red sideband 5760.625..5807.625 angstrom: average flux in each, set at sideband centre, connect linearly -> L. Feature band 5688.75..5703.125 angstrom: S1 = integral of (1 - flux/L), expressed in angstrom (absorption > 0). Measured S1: 0.5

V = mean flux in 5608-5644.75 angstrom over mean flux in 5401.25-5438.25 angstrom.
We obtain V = 1.0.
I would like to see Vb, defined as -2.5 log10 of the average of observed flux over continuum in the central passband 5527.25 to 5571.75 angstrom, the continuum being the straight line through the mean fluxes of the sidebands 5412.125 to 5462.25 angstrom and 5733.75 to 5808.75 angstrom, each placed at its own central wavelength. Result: 0.03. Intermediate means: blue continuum 17.1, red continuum 17.9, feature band 16.9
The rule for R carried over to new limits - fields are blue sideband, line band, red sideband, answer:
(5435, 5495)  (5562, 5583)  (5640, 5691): 0.03 mag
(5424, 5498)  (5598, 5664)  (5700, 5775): 0.03 mag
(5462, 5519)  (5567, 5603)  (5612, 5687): 0.01 mag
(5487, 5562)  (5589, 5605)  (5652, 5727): 0.03 mag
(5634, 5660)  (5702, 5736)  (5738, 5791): -0.02 mag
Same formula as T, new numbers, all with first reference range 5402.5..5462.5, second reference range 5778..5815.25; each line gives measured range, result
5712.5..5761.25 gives -1.7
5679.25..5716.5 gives 0.9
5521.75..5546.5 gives 0.5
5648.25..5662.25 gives 0.9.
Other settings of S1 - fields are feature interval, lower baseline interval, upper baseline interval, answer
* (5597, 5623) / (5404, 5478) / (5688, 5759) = 0.6 angstrom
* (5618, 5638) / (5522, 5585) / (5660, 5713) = -0.5 angstrom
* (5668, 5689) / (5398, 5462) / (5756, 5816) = 0.0 angstrom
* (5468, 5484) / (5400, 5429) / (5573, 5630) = 0.7 angstrom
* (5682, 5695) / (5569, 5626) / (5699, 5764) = 0.2 angstrom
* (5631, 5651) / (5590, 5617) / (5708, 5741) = 0.5 angstrom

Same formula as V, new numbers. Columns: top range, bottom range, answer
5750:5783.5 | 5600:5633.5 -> 1.03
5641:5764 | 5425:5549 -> 1.03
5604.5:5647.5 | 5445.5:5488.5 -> 1.05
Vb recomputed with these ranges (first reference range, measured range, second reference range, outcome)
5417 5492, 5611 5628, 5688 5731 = -0.003 mag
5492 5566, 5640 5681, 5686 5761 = 0.035 mag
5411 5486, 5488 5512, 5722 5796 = 0.015 mag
